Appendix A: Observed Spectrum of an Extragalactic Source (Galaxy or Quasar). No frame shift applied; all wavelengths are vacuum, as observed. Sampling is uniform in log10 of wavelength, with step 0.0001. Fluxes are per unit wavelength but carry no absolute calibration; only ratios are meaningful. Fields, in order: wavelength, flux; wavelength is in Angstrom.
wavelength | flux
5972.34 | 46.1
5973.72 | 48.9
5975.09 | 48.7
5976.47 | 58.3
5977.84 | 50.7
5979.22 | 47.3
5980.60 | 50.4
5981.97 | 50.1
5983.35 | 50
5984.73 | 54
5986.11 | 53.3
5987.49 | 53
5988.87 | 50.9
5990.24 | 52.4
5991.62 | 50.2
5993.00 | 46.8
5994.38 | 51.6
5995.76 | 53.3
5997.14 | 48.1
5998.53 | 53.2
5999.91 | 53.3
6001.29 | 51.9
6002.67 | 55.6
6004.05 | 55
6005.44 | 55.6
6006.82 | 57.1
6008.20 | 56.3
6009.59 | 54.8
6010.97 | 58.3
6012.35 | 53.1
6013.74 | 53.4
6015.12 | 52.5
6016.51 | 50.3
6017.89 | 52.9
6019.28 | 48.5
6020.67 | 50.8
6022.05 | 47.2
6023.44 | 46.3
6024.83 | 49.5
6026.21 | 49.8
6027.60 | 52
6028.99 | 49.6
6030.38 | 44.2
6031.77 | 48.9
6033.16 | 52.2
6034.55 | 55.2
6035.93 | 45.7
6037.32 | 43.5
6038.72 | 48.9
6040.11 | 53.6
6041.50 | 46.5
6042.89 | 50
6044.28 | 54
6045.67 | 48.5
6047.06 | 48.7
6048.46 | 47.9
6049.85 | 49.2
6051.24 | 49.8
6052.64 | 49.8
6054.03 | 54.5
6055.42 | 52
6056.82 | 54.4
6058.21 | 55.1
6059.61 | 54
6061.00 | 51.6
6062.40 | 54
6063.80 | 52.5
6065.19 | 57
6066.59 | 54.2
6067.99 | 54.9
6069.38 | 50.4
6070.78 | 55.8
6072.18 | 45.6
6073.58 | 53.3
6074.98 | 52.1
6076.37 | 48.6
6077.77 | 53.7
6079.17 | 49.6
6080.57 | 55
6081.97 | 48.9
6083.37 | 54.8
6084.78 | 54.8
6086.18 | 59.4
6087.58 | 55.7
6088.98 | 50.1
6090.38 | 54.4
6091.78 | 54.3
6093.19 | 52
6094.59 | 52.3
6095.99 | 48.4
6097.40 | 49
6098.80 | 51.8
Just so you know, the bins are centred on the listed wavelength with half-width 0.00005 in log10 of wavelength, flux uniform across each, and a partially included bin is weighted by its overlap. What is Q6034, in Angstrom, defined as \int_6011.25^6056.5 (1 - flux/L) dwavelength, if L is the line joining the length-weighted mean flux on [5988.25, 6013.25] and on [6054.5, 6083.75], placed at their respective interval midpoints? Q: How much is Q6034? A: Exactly 2.5 Angstrom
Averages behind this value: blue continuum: 53.2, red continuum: 52.7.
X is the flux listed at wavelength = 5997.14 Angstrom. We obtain 48.1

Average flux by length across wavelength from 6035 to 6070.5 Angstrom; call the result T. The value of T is 51.3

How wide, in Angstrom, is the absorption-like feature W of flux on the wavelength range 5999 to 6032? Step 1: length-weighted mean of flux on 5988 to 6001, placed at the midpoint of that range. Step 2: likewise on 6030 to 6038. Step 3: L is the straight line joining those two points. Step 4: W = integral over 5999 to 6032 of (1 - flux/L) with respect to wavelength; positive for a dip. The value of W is -1.49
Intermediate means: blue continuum 51.2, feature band 52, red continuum 48.5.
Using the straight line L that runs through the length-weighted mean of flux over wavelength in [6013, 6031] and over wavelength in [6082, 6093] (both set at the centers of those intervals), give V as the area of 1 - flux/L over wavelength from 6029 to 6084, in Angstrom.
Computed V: 1.0 Angstrom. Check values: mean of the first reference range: 49.8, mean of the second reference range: 54.3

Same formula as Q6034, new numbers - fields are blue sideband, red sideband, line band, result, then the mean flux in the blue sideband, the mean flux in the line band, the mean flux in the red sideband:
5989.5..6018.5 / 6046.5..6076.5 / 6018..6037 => 1.3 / 53.1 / 49.2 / 52.1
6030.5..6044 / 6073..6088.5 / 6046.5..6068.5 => -0.6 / 49.3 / 52.5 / 53.2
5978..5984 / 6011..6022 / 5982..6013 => -1.5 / 49.5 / 53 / 51.8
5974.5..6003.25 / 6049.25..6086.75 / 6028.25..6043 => 1.0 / 51.6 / 48.9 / 52.8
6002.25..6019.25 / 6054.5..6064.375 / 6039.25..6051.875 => 0.9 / 54.3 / 49.8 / 53.4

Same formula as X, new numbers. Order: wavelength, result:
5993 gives 46.8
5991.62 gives 50.2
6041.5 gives 46.5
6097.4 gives 49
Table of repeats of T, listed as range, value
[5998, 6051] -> 51.1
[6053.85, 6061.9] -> 53.6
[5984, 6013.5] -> 53.2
